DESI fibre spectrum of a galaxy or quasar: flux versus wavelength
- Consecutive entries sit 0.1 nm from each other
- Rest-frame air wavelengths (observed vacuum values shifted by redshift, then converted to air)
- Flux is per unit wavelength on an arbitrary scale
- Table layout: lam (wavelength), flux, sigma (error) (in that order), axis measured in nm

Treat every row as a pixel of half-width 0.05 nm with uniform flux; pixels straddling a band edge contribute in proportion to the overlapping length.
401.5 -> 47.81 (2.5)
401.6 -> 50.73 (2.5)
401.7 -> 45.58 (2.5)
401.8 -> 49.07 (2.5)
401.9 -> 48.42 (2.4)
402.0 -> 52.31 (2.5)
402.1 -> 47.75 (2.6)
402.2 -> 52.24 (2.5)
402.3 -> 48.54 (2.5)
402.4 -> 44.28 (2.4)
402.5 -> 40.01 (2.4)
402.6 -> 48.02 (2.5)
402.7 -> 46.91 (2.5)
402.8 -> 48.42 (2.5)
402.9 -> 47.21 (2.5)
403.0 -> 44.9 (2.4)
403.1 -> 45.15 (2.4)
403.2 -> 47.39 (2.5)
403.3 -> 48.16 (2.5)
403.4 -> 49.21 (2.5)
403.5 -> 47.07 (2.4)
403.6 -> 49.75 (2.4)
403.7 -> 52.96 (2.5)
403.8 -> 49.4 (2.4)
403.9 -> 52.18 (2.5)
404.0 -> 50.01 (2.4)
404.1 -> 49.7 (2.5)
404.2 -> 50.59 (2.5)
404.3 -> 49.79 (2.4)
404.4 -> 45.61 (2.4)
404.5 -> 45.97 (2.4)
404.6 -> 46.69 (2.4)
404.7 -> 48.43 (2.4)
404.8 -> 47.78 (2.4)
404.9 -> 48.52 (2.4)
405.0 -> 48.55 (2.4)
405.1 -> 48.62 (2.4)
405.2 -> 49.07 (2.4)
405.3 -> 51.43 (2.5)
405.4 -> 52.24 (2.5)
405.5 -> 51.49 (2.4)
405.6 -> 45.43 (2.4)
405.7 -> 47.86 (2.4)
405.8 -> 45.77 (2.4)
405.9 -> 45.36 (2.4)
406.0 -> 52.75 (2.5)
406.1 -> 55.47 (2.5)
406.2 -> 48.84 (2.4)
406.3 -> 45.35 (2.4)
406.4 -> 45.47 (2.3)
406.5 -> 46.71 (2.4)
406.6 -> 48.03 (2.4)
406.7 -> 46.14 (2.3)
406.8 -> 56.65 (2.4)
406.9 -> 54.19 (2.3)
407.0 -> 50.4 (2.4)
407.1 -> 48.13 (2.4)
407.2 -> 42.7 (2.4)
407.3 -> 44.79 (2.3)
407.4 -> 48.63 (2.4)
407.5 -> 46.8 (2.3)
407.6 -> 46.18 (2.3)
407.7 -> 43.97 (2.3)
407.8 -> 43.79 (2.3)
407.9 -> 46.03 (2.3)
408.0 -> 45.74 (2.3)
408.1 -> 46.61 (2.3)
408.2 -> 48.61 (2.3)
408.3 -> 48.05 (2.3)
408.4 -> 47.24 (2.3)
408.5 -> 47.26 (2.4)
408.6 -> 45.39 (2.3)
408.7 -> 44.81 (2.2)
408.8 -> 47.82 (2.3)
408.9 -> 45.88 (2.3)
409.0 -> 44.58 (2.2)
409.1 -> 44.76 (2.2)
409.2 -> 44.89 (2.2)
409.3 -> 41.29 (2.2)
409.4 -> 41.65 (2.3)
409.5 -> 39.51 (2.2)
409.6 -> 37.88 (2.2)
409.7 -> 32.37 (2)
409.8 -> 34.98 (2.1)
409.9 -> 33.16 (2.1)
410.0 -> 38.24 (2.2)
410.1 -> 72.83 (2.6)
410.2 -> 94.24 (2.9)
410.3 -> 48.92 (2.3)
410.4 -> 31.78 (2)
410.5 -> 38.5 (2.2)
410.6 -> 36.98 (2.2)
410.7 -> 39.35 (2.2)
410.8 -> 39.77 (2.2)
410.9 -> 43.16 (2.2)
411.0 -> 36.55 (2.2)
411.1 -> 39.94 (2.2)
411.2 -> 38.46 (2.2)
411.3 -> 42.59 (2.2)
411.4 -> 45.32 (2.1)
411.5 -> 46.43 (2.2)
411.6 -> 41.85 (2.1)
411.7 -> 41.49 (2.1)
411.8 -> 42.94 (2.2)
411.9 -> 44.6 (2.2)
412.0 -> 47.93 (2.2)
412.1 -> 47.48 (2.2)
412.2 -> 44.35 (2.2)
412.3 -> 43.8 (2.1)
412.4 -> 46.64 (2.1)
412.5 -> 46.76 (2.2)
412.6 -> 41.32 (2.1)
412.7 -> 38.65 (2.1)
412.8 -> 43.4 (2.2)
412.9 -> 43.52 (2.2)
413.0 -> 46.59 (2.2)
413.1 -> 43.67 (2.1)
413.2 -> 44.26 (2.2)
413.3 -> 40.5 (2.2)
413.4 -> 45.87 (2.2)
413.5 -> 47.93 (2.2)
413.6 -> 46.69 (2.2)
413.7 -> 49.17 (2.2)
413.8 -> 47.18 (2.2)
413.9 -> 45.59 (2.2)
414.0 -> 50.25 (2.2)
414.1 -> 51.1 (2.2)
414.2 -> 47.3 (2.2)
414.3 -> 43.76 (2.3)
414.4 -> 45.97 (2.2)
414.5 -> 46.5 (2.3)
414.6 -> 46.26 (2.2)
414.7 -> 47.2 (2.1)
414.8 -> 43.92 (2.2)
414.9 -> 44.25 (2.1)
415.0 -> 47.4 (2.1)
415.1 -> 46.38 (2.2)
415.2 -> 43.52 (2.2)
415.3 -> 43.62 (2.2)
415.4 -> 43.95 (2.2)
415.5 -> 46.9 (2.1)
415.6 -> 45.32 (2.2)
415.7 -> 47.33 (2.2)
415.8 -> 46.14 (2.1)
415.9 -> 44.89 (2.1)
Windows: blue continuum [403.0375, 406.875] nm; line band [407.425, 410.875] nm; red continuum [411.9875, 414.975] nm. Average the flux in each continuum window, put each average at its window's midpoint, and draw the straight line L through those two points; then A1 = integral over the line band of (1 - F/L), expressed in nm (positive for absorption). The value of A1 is 0.163 nm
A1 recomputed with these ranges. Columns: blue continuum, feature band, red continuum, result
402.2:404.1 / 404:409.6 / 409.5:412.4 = -0.158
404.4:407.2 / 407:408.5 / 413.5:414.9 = 0.060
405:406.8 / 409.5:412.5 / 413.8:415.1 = 0.231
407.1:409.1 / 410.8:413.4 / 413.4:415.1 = 0.185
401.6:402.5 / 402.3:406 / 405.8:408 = -0.008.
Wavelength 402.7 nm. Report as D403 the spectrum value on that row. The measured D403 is 46.91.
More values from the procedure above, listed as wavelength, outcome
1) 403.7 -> 52.96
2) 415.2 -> 43.52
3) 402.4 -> 44.28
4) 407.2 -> 42.7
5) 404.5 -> 45.97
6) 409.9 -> 33.16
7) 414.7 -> 47.2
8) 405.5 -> 51.49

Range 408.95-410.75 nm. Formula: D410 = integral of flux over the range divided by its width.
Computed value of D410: 44.2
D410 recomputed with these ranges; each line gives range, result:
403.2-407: 49.1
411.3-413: 44.2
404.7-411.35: 46.2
